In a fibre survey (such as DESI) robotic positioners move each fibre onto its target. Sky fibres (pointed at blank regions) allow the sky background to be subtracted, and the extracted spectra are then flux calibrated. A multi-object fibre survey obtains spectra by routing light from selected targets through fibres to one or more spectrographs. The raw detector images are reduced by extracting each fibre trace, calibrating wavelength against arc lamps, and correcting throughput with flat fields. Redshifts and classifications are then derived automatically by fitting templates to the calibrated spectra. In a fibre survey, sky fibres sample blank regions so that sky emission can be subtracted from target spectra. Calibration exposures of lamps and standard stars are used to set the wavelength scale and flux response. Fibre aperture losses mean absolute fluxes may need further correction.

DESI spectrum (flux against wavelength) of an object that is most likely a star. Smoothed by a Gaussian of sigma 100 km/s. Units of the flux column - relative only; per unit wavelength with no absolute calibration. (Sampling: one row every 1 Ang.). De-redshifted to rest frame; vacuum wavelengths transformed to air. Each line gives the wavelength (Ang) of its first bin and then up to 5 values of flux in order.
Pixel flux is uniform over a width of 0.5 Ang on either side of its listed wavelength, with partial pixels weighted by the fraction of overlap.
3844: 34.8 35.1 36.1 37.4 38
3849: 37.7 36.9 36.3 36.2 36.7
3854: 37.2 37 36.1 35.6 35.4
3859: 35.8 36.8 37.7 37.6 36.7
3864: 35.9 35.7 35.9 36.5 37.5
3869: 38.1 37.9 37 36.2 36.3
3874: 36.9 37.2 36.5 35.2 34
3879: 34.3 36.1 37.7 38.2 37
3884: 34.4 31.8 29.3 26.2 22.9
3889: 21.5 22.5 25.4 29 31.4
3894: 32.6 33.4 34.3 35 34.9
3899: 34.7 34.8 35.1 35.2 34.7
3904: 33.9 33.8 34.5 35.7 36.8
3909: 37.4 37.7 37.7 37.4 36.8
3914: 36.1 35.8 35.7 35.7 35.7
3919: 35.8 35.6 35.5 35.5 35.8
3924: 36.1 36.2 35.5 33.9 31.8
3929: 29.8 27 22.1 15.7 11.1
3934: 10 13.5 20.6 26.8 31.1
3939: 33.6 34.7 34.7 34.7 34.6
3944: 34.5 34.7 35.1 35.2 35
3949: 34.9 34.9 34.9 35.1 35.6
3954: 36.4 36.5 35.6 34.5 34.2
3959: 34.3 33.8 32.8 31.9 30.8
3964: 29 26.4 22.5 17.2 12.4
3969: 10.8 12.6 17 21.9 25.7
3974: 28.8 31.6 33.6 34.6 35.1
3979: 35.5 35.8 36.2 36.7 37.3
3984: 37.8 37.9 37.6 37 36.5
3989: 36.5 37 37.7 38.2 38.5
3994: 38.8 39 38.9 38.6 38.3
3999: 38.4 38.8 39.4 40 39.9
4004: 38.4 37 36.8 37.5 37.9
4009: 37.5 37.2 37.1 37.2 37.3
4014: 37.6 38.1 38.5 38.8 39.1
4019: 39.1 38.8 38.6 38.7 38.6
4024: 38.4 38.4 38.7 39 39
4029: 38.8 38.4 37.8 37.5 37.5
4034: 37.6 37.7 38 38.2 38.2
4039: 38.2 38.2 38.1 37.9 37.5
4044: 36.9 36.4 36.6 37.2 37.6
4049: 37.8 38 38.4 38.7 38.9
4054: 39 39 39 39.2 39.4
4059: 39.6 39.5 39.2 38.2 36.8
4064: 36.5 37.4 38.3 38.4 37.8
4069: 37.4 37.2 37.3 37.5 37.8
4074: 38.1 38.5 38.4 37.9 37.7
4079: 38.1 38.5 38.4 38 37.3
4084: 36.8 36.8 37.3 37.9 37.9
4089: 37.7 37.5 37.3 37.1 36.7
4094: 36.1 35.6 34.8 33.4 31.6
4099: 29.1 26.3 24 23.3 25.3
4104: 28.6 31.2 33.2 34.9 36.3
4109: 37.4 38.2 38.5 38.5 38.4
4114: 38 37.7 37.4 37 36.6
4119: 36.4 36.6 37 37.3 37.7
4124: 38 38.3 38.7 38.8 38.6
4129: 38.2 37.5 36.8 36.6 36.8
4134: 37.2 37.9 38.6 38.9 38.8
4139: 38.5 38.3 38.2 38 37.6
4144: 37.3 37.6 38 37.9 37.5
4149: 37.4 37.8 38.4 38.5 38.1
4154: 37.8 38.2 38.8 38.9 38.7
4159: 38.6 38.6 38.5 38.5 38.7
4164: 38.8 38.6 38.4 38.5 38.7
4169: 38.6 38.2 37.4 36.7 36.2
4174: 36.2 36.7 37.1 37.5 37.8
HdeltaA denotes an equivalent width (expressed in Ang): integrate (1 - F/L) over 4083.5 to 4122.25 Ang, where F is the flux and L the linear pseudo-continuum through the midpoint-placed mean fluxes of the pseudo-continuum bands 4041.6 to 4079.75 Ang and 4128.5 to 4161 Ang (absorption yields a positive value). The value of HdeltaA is 3.18 Ang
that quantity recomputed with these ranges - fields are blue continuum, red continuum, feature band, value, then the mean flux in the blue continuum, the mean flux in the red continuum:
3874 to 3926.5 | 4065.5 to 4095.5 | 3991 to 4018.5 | -1.6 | 34.1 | 37.6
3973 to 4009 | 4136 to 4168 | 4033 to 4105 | 1.8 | 36.9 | 38.3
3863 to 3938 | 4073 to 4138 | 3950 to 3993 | 2.9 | 32.7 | 36.1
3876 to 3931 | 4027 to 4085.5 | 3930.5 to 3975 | 8.7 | 33.6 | 38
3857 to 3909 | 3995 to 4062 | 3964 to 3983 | 5.2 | 34.2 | 38.3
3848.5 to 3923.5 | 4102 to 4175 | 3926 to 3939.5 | 4.3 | 34.9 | 37.3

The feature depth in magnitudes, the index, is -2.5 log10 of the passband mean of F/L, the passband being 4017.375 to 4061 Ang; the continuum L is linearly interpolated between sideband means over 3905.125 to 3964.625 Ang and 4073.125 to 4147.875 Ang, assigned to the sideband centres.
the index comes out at -0.10 mag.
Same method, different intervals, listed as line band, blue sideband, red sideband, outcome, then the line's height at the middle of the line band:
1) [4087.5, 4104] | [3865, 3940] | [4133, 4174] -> 0.13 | 36.8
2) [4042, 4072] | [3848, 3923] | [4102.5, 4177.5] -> -0.04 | 36.6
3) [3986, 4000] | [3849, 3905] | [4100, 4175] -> -0.07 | 35.6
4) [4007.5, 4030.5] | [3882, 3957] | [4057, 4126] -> -0.11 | 34.6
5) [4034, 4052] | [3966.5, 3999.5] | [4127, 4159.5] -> -0.10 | 34.5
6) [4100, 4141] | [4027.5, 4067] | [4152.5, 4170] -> 0.07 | 38.4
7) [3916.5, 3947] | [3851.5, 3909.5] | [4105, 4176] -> 0.16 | 35.1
